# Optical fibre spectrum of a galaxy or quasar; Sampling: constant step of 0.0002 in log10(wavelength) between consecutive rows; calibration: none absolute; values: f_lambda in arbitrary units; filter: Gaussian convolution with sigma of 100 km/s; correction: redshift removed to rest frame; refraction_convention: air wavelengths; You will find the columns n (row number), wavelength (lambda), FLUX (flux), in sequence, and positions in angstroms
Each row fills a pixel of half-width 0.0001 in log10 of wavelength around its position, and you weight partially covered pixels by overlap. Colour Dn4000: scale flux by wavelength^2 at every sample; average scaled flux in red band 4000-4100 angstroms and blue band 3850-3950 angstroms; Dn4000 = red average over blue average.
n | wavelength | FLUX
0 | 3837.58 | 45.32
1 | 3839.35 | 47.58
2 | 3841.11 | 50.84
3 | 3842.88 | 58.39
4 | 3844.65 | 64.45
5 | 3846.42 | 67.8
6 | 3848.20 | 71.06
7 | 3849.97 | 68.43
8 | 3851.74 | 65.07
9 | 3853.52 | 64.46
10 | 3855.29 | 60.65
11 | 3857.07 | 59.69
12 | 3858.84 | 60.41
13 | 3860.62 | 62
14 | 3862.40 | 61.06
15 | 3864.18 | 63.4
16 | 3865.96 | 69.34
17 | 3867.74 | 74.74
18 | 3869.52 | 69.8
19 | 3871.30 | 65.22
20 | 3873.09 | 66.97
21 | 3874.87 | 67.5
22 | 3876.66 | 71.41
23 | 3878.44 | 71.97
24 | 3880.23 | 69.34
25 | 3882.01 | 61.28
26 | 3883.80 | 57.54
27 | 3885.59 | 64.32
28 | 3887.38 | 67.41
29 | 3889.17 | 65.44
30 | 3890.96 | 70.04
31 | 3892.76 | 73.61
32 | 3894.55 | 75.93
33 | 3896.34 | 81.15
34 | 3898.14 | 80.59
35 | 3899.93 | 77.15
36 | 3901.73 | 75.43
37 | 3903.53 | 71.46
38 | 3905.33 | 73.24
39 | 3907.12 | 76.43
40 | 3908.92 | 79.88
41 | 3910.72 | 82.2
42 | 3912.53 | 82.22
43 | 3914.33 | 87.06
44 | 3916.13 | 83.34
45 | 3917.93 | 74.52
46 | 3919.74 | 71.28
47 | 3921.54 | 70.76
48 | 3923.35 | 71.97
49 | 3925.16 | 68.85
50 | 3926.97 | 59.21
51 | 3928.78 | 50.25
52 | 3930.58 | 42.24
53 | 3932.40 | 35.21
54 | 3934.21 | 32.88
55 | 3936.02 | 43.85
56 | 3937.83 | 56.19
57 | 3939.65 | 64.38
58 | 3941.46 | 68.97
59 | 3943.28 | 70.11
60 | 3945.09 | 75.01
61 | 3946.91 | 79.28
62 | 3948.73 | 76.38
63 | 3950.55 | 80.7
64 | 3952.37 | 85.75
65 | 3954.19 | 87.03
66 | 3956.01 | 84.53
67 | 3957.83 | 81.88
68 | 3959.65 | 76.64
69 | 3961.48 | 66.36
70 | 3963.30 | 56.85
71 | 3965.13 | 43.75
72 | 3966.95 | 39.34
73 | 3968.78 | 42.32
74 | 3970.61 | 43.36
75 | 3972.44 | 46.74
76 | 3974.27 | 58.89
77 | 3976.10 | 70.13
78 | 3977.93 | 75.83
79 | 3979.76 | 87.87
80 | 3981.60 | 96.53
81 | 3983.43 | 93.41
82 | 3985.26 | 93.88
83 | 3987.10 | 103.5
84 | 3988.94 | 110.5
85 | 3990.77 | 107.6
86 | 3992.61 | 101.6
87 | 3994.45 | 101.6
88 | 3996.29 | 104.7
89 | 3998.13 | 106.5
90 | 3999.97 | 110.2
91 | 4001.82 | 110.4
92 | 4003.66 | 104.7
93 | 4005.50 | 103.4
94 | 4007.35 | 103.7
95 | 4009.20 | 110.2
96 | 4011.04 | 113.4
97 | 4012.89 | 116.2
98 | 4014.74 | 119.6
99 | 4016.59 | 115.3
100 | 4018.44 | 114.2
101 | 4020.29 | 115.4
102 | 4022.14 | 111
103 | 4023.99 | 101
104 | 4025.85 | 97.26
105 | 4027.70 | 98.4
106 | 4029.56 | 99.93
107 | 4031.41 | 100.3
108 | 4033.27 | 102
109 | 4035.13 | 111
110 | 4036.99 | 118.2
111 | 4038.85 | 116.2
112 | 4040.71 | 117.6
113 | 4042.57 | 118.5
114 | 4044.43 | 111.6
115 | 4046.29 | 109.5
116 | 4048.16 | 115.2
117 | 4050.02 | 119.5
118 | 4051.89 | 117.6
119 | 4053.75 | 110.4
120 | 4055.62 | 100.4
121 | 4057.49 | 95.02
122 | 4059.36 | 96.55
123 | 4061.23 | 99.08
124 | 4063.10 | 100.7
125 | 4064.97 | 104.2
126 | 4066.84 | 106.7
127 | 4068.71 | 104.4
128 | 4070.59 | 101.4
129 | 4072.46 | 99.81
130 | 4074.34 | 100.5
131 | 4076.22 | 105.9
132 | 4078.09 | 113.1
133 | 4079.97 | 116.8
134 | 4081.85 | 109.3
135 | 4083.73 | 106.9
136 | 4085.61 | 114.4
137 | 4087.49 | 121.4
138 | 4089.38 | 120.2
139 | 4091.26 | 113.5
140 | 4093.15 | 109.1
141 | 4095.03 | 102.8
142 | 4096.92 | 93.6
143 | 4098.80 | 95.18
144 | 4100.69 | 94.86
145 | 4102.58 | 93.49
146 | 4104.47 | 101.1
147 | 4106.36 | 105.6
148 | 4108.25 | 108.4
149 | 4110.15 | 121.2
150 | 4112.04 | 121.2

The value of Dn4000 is 1.72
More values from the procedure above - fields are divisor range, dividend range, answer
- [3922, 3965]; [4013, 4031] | 1.72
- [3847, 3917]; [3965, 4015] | 1.36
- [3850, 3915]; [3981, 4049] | 1.64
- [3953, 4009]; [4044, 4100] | 1.33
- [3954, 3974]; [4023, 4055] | 1.91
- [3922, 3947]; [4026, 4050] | 2.00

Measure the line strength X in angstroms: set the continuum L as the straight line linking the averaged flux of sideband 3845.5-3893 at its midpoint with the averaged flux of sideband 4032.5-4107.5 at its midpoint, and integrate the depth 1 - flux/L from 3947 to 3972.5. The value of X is 5.5 angstroms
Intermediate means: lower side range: 66.2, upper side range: 107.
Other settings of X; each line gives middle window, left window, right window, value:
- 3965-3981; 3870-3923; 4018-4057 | 6.0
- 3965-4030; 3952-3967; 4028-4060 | -4.1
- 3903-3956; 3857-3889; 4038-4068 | 6.6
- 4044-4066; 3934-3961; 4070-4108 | -2.0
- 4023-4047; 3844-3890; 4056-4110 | -2.9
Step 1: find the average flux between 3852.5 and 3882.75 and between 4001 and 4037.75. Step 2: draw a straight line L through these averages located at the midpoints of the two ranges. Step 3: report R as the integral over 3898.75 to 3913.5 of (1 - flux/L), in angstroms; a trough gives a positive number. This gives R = -0.14 angstroms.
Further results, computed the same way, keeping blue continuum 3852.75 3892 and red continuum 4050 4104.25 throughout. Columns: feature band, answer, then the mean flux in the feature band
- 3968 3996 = 1.40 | 83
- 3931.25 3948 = 4.36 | 58.4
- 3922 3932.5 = 2.67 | 56.7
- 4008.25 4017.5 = -2.18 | 115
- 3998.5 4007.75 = -1.58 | 107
